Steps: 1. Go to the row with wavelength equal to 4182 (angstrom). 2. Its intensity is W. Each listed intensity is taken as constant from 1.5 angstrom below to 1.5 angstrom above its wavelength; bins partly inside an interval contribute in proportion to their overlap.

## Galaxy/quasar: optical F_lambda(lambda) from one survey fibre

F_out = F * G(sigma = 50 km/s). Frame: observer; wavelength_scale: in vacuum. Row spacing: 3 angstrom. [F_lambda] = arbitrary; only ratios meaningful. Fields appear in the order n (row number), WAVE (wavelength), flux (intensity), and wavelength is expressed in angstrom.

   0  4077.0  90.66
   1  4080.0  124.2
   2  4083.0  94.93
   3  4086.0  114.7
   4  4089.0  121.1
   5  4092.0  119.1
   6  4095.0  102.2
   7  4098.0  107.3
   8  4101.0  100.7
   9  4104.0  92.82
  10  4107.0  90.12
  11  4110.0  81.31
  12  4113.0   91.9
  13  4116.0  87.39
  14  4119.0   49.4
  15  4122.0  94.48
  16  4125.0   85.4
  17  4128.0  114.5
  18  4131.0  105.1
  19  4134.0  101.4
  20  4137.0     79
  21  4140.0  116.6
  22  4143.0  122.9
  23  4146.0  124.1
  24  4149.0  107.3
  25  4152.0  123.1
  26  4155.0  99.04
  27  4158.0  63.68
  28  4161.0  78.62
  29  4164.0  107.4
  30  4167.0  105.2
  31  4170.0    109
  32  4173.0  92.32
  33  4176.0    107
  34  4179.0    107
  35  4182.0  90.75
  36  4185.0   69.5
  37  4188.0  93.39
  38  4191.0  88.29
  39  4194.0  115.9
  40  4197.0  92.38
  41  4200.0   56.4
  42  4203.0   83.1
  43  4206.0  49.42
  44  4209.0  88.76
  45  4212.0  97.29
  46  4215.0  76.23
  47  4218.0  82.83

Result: 90.75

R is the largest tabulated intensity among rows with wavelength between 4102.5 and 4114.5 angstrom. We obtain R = 92.82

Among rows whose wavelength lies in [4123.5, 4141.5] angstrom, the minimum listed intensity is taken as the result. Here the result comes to 79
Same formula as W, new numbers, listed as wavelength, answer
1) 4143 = 122.9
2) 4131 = 105.1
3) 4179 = 107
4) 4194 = 115.9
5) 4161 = 78.62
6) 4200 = 56.4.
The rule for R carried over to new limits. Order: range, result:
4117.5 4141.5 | 116.6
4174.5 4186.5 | 107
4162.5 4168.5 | 107.4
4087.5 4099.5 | 121.1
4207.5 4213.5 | 97.29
